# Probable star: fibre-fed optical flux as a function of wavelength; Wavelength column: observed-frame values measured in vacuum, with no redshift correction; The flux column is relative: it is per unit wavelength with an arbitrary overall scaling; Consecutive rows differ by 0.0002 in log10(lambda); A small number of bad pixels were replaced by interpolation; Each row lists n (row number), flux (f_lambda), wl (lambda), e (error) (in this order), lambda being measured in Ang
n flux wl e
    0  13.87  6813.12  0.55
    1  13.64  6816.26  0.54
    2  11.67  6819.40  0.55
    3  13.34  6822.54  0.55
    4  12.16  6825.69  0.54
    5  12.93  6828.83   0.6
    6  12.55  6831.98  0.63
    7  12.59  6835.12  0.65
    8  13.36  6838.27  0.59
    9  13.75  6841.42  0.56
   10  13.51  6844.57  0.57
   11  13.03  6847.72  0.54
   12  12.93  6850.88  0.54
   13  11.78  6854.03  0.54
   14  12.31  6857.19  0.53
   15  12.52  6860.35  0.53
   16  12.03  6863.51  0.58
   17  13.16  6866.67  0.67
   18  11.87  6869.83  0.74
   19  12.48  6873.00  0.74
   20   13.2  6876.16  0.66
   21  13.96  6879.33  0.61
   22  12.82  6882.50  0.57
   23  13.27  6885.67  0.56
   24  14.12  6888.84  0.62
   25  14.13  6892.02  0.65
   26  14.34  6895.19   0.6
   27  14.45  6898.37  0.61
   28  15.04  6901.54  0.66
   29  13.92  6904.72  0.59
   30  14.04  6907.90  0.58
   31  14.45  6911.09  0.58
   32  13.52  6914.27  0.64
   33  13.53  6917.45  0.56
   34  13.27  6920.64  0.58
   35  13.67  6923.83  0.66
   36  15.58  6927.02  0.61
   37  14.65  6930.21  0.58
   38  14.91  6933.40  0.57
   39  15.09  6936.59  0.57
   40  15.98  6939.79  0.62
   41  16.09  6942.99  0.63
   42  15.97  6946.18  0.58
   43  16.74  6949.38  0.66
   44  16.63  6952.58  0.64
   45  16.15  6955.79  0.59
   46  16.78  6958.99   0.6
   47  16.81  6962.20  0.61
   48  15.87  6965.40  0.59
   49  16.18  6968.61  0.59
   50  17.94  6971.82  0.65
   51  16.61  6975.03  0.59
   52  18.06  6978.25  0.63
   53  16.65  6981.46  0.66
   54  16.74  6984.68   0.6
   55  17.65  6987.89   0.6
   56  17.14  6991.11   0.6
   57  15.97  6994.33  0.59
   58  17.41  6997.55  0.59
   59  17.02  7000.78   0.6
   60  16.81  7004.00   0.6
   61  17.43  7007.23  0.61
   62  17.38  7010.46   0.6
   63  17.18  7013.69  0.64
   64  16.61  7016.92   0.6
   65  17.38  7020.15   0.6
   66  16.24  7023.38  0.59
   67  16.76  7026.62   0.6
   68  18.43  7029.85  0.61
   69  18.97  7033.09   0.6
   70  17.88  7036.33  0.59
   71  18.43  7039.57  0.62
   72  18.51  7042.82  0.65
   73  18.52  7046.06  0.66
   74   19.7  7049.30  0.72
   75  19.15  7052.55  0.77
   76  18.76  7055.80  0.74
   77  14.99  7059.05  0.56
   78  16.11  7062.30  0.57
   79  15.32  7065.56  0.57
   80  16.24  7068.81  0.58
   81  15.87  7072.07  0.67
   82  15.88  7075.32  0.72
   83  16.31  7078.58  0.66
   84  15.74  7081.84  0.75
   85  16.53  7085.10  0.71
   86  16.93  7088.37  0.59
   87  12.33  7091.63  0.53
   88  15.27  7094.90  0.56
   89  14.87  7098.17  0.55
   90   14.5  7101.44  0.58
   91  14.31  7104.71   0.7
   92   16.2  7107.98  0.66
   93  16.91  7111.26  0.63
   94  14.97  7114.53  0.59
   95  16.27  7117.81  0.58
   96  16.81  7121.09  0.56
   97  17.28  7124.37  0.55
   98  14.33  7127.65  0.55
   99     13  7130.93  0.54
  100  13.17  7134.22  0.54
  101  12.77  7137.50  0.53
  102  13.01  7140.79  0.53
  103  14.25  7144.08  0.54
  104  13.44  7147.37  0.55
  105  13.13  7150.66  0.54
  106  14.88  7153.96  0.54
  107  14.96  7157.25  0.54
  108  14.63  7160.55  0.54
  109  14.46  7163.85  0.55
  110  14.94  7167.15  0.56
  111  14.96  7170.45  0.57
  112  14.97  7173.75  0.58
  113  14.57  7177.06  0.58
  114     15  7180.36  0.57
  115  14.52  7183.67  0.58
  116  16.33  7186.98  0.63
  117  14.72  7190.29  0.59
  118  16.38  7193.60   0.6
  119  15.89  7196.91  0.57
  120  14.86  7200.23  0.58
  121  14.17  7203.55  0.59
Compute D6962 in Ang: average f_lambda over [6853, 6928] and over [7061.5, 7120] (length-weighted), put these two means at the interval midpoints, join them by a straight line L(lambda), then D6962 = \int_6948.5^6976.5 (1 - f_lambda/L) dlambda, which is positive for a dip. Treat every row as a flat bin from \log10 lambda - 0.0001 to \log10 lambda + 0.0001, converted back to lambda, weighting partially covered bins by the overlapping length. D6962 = -4.7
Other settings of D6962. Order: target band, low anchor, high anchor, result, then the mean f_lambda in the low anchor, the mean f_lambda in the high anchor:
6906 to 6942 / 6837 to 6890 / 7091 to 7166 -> -3.04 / 12.9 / 14.6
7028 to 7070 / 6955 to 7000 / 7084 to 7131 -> -4.42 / 16.9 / 15.4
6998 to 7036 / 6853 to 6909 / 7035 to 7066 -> -0.86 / 13.3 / 17.8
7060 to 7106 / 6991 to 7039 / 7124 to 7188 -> 1.23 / 17.3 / 14.4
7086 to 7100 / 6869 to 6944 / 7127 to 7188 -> -0.70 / 14.1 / 14.3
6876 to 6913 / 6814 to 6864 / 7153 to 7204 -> -2.39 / 12.8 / 15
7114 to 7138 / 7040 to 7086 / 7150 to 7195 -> 1.37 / 17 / 14.9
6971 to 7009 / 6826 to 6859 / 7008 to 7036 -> -1.20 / 12.8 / 17.4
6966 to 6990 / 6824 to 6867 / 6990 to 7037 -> -1.16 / 12.7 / 17.2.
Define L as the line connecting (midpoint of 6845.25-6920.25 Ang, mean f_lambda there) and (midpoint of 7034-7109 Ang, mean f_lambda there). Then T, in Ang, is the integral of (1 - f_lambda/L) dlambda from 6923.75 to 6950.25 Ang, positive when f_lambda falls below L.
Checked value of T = -2.3 Ang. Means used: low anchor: 13.3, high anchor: 16.5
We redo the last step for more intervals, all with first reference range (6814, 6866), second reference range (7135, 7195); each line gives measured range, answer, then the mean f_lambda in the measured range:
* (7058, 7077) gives -2.4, 15.8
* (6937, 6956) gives -4.0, 16.2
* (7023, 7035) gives -3.4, 17.7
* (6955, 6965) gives -2.3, 16.5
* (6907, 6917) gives -0.6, 13.9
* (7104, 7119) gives -1.6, 15.8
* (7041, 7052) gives -4.0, 18.9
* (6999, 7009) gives -2.5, 17.1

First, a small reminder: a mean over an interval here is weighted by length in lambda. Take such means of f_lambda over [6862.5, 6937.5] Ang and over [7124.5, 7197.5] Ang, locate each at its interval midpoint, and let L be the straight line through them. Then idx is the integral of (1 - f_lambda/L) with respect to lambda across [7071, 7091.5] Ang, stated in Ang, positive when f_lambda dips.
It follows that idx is -2.35 Ang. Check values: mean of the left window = 13.8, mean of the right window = 14.5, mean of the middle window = 15.9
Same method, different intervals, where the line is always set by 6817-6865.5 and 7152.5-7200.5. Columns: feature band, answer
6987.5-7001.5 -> -3.23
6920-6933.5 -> -1.14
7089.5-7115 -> -0.70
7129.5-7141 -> 1.40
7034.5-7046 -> -3.42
